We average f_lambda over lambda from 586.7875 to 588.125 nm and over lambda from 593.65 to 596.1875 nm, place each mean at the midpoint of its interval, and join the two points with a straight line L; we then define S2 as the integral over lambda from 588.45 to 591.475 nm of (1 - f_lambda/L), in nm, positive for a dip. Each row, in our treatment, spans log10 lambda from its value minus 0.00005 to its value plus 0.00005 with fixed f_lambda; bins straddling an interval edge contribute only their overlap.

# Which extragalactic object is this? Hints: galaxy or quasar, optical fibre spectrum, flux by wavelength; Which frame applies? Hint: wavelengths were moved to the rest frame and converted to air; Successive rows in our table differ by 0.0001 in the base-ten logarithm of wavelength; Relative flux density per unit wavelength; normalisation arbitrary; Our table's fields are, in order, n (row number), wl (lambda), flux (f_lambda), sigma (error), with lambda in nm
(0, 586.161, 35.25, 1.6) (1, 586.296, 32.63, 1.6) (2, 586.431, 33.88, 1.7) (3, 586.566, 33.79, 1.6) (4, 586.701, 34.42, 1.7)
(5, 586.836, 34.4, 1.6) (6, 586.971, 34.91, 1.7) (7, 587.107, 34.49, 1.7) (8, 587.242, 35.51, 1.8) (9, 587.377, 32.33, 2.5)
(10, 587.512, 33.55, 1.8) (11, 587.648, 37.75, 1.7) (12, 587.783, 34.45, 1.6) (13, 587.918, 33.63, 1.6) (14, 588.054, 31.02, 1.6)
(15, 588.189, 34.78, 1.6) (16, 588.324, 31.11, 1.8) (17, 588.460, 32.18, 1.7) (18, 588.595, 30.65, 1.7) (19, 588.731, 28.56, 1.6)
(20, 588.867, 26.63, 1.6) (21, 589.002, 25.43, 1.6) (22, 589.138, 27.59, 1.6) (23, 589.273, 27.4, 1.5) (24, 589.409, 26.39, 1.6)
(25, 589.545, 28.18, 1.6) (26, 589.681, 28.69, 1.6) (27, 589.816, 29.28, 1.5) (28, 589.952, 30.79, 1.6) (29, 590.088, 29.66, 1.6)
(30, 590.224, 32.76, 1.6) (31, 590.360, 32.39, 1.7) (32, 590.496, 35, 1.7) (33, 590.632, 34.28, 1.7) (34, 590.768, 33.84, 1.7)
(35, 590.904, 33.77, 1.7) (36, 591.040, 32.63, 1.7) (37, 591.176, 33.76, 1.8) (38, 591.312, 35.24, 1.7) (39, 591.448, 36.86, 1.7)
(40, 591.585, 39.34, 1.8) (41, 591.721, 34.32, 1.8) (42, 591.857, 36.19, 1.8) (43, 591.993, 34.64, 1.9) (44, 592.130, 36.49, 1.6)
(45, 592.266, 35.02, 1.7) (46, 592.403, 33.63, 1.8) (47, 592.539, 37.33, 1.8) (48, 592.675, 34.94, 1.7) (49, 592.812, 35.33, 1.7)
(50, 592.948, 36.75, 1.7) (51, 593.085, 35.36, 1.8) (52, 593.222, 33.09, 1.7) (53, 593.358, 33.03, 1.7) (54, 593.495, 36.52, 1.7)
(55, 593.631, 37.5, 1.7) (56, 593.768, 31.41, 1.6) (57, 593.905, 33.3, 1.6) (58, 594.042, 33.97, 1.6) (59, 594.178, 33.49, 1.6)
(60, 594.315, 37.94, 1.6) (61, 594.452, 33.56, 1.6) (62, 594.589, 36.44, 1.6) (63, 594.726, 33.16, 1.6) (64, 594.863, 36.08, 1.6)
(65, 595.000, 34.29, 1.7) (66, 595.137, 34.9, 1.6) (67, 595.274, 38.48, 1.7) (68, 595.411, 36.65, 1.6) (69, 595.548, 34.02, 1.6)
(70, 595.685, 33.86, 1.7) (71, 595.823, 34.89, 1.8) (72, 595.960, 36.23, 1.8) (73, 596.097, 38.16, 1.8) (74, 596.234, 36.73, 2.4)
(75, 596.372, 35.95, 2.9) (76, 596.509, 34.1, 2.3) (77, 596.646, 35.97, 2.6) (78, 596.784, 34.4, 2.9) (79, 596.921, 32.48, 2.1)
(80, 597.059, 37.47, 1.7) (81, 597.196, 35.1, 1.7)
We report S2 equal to 0.321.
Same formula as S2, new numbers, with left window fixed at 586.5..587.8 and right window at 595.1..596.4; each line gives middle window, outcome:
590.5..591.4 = 0.03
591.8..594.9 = 0.05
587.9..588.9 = 0.11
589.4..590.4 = 0.15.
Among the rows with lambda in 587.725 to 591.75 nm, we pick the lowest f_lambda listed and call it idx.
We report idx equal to 25.43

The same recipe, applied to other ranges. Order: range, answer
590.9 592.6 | 32.63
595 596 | 33.86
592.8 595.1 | 31.41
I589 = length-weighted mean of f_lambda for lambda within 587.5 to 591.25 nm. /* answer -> 31.3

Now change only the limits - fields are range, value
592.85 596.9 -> 35.2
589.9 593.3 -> 34.5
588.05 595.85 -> 33.4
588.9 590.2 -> 28.3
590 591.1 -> 33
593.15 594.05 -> 34.1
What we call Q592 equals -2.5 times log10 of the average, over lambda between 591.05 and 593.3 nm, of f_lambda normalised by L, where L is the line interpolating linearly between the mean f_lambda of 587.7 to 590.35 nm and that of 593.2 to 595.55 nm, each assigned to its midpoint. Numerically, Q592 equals -0.08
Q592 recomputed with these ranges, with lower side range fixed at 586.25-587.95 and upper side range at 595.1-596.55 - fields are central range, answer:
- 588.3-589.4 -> 0.21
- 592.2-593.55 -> 0.01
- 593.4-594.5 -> 0.03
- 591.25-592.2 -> -0.03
